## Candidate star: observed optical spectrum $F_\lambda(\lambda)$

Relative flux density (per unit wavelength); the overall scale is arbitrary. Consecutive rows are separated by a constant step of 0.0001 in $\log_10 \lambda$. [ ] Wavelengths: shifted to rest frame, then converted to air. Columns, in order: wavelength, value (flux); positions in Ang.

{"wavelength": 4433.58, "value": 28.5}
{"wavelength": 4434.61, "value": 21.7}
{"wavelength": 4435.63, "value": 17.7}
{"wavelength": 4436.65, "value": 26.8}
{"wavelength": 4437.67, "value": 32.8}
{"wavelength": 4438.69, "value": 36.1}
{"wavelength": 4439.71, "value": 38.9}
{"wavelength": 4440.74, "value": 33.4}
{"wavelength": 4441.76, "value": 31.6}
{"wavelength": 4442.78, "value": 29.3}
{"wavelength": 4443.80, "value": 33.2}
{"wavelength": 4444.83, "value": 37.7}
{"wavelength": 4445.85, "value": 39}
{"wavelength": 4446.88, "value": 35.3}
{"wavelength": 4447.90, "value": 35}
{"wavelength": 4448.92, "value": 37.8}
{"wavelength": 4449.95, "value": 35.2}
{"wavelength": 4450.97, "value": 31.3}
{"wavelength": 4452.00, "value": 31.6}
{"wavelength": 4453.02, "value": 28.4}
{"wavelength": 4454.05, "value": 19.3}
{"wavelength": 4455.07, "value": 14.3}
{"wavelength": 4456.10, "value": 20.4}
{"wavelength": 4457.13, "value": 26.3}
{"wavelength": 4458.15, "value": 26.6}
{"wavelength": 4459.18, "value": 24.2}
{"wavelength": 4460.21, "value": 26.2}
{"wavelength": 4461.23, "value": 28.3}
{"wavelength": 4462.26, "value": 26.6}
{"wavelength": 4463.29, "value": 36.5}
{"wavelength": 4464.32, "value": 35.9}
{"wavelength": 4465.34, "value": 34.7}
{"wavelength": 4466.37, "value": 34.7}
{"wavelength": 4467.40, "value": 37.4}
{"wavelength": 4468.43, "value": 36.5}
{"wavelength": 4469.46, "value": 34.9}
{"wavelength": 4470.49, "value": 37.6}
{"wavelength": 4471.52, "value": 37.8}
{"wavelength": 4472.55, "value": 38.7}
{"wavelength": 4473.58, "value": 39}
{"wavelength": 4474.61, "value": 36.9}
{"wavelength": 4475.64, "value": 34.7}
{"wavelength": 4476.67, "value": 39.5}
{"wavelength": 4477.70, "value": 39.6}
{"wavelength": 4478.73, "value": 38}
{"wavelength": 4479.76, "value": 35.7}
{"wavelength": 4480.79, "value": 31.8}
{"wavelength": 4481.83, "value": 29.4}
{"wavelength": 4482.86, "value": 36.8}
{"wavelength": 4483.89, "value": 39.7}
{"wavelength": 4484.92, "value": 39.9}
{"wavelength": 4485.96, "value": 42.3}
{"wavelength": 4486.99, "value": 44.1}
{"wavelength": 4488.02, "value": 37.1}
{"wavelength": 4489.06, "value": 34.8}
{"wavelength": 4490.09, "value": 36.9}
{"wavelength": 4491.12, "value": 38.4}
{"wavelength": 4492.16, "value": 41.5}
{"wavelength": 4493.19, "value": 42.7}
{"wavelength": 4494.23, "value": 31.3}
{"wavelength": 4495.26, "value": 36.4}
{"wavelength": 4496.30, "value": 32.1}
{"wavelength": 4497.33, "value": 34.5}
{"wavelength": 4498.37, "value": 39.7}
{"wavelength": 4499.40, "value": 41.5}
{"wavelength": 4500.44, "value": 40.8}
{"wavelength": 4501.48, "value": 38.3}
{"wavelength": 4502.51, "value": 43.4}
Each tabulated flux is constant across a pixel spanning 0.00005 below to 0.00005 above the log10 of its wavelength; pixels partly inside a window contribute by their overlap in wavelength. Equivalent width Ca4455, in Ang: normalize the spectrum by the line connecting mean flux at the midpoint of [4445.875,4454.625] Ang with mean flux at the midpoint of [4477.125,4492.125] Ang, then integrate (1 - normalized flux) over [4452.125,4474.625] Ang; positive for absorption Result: 2.3 Ang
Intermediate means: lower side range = 32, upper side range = 37.6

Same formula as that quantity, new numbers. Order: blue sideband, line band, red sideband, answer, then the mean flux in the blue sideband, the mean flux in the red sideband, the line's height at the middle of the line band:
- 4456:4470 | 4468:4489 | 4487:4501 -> -1.9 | 31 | 37.8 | 34.4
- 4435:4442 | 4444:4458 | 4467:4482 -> 1.1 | 30.9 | 36.6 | 32.9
